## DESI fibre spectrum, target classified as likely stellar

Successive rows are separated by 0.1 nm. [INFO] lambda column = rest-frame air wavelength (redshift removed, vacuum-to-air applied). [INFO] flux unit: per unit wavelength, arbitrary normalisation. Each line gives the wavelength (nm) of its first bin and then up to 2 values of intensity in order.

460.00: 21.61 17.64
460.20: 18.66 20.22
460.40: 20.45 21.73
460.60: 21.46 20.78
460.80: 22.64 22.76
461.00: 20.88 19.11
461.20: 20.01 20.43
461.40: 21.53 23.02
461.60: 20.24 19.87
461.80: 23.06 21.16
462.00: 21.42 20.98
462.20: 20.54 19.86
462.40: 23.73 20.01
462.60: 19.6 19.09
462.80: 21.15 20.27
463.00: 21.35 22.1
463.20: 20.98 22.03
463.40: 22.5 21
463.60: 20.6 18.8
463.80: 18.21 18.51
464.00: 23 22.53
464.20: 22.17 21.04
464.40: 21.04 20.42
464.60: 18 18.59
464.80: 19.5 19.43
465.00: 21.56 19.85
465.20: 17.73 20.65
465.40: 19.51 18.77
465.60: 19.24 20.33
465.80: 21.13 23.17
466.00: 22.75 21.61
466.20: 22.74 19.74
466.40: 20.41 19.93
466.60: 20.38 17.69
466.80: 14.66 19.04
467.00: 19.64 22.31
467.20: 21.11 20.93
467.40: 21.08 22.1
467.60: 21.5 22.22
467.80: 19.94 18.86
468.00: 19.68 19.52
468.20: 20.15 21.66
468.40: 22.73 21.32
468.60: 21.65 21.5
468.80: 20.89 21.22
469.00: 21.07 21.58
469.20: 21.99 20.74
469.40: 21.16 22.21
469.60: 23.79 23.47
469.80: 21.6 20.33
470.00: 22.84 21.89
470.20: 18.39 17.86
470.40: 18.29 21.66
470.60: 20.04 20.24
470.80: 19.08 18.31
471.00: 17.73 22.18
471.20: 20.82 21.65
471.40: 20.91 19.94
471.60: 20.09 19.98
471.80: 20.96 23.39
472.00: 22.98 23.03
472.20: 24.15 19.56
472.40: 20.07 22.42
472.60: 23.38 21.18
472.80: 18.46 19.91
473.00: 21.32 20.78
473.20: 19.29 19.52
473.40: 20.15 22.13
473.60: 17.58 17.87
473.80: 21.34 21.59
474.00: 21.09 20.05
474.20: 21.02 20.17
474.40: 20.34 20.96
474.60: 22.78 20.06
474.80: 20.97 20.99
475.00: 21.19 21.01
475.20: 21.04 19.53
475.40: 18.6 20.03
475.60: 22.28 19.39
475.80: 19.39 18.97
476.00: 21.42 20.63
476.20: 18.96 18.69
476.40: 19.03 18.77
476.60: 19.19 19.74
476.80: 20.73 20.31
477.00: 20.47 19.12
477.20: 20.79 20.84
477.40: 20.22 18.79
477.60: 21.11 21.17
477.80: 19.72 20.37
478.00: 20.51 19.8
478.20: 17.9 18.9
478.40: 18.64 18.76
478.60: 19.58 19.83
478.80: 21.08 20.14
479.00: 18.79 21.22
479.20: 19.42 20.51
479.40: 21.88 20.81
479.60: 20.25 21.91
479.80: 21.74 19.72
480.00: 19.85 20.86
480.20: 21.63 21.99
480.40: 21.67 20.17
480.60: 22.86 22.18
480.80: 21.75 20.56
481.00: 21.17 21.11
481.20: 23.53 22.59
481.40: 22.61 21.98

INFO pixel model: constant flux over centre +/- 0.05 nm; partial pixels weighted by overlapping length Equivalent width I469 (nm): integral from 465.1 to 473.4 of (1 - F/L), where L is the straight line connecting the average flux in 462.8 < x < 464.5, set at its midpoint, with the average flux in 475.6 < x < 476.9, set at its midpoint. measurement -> -0.12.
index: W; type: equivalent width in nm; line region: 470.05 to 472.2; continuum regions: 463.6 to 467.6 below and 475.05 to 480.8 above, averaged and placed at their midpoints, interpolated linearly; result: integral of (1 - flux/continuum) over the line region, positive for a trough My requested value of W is -0.03 nm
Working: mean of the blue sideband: 20.3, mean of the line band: 20.5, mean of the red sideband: 20.2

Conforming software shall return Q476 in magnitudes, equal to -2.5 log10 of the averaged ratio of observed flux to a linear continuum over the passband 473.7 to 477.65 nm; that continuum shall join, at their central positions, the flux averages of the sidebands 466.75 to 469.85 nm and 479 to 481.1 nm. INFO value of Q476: 0.040 mag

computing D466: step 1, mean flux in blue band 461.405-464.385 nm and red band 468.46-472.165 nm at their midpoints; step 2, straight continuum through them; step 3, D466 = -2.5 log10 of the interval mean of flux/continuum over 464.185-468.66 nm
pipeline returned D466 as 0.03 mag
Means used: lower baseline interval 21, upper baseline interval 21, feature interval 20.4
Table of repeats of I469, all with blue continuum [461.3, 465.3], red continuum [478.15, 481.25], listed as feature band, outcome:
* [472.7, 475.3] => 0.03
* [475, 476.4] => 0.04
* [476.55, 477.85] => 0.03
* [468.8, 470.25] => -0.06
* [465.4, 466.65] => -0.01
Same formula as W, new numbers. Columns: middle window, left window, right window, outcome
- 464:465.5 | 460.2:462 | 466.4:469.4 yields 0.045 nm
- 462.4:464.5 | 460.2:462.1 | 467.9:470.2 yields 0.031 nm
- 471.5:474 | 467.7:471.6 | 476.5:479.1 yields -0.054 nm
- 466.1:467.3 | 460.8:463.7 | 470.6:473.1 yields 0.060 nm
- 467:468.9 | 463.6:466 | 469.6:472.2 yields -0.047 nm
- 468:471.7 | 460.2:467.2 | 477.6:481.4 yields -0.035 nm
